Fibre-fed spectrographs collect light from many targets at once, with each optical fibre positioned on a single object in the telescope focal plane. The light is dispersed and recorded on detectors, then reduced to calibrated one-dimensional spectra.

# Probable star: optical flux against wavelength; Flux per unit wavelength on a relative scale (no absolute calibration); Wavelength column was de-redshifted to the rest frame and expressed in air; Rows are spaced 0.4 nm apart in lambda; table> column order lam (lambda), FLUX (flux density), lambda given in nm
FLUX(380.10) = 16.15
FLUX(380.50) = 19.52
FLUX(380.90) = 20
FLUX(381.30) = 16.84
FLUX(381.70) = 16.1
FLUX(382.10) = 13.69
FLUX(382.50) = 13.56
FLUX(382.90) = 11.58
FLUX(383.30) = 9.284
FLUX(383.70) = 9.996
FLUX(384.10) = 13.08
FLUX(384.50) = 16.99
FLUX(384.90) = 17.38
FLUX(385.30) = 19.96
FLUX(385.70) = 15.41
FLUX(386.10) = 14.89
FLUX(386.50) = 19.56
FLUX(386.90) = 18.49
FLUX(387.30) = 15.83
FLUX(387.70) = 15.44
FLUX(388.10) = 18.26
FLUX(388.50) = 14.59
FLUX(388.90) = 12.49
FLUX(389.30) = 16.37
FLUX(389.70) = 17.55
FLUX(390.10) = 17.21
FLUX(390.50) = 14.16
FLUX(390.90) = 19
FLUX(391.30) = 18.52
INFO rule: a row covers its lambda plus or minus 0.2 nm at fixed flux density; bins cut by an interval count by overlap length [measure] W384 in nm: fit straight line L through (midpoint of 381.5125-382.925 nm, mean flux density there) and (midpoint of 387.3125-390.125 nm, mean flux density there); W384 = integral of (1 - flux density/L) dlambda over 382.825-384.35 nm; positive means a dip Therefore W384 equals 0.35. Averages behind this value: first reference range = 14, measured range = 11.1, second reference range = 15.9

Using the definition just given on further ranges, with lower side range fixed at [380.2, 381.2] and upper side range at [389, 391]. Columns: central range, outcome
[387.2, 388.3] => 0.037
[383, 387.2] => 0.567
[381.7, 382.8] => 0.282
